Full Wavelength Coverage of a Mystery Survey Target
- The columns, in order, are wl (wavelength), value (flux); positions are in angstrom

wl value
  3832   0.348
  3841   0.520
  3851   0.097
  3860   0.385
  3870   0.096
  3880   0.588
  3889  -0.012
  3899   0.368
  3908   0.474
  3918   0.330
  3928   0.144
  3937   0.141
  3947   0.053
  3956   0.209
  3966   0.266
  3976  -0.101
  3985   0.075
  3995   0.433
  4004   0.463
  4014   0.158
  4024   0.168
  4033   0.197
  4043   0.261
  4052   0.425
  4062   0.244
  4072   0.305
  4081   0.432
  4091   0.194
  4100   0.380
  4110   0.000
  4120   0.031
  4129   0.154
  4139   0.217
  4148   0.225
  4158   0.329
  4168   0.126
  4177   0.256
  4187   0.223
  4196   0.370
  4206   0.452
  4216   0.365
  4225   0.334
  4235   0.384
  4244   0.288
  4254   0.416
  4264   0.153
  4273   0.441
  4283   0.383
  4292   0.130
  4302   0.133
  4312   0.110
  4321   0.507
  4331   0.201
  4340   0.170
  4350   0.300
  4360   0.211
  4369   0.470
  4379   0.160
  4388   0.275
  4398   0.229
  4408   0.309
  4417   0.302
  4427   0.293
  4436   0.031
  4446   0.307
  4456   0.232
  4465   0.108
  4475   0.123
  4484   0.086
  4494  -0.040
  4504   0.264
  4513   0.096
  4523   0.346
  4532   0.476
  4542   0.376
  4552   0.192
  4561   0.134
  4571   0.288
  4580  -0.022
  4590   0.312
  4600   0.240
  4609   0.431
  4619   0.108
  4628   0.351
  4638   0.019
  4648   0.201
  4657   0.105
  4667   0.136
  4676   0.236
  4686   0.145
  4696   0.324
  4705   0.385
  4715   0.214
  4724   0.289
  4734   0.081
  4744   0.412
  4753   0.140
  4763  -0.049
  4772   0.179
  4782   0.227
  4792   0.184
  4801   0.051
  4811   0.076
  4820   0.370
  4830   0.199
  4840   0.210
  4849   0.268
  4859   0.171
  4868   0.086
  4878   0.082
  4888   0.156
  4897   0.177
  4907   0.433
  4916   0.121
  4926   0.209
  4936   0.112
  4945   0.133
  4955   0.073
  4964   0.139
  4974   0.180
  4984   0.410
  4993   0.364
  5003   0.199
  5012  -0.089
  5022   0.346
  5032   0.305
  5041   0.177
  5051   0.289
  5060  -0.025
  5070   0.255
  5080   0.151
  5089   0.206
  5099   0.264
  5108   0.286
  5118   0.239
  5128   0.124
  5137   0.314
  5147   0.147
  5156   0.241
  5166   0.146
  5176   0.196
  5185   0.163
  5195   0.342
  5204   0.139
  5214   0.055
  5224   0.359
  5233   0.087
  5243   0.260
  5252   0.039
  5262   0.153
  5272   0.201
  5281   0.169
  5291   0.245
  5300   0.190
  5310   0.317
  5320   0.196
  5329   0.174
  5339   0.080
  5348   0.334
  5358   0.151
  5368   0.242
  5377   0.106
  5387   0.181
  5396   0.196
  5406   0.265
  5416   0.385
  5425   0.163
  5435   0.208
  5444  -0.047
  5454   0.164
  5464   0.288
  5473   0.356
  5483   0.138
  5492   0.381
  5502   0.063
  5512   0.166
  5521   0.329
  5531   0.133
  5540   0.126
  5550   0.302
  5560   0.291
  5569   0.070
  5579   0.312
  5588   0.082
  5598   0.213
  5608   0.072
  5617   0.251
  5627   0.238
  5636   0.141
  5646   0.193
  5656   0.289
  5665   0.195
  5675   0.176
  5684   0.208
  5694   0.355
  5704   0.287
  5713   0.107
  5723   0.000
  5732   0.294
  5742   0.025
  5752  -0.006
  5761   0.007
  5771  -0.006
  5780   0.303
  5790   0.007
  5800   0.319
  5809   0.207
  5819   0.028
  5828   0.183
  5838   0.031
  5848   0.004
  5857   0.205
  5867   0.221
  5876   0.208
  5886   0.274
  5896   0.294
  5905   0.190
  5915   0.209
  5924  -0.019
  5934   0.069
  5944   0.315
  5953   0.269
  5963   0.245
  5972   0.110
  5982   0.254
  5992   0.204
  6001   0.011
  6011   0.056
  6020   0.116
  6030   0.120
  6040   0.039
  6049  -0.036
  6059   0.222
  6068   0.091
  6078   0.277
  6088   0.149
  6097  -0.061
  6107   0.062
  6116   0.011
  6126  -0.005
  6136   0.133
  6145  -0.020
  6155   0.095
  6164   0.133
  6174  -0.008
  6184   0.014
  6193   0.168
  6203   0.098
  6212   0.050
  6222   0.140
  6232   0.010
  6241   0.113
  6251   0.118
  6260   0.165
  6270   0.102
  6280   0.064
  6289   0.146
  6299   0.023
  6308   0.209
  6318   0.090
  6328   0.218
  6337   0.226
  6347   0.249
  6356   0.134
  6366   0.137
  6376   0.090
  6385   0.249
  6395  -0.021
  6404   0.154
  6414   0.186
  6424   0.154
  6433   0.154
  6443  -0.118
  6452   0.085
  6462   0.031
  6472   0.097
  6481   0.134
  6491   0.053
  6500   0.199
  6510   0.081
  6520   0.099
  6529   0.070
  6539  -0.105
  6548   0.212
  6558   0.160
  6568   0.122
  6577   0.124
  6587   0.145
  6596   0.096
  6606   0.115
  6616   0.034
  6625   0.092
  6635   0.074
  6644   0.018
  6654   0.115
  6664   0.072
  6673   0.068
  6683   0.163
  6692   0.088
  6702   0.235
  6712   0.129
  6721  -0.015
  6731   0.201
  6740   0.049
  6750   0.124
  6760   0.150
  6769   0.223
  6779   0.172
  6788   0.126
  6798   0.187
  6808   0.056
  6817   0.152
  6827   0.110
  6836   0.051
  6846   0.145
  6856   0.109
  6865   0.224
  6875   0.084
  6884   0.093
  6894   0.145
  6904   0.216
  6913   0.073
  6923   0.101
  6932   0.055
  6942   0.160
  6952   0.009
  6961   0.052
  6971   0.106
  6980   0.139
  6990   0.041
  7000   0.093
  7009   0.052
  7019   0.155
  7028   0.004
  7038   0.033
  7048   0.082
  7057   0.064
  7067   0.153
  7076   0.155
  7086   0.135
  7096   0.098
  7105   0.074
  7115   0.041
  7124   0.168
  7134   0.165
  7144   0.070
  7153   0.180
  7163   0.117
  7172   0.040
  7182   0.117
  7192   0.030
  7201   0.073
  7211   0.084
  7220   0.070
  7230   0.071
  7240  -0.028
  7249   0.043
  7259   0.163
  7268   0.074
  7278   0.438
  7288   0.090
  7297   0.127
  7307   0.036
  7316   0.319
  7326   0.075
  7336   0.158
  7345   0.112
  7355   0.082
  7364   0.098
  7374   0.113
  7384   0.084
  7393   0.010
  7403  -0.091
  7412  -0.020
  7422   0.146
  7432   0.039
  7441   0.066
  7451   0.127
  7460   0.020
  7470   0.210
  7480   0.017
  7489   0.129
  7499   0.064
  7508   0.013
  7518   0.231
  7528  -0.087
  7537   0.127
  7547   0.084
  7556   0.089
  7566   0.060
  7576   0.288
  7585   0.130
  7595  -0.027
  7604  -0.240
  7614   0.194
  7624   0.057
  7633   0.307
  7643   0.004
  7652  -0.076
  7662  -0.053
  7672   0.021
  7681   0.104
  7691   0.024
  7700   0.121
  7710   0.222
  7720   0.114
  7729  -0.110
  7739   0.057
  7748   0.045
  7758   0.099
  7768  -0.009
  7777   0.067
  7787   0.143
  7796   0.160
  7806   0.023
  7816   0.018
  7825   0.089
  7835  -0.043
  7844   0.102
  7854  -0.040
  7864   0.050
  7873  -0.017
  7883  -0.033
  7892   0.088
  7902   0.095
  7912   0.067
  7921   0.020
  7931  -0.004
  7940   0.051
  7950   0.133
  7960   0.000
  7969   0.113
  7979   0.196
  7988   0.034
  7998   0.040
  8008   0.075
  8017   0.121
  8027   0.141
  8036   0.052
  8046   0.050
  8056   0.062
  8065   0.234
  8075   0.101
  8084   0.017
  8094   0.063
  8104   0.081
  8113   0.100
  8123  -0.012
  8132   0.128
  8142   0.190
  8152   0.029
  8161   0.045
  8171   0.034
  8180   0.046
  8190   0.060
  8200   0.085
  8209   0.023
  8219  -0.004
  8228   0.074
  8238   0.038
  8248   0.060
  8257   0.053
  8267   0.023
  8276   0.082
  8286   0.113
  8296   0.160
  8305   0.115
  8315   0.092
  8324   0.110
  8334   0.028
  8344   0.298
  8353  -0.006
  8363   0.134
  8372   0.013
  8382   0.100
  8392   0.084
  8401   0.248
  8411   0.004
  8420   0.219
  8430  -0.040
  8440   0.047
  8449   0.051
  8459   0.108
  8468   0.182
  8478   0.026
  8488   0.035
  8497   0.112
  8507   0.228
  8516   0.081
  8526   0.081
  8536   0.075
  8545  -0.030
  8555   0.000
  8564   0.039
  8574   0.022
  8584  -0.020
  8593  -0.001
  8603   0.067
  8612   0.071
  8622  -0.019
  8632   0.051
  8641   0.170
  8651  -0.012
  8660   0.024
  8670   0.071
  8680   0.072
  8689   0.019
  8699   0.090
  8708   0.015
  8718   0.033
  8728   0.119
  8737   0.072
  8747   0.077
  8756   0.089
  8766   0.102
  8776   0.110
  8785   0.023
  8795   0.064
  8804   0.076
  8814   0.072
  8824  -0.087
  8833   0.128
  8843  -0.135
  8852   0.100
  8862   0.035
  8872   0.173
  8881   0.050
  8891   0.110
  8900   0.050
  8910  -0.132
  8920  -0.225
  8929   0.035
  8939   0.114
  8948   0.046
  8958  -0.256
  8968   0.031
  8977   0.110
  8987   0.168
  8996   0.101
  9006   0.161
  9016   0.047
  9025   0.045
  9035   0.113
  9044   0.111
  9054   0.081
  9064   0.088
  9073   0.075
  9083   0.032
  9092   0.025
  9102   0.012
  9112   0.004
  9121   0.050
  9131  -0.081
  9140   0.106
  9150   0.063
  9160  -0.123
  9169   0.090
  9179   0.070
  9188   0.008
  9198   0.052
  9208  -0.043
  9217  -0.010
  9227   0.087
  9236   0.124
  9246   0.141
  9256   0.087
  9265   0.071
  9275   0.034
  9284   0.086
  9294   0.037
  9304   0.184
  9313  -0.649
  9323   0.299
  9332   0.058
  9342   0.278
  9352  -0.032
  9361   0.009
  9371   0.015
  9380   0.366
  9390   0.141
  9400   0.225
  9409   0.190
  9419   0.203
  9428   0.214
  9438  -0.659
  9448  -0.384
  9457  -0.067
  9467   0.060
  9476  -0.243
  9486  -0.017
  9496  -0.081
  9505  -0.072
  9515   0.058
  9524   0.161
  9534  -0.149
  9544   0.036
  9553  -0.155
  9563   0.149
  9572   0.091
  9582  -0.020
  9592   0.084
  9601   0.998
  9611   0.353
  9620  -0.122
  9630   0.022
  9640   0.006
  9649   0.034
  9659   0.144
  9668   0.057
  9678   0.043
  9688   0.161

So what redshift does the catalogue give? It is 1.58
